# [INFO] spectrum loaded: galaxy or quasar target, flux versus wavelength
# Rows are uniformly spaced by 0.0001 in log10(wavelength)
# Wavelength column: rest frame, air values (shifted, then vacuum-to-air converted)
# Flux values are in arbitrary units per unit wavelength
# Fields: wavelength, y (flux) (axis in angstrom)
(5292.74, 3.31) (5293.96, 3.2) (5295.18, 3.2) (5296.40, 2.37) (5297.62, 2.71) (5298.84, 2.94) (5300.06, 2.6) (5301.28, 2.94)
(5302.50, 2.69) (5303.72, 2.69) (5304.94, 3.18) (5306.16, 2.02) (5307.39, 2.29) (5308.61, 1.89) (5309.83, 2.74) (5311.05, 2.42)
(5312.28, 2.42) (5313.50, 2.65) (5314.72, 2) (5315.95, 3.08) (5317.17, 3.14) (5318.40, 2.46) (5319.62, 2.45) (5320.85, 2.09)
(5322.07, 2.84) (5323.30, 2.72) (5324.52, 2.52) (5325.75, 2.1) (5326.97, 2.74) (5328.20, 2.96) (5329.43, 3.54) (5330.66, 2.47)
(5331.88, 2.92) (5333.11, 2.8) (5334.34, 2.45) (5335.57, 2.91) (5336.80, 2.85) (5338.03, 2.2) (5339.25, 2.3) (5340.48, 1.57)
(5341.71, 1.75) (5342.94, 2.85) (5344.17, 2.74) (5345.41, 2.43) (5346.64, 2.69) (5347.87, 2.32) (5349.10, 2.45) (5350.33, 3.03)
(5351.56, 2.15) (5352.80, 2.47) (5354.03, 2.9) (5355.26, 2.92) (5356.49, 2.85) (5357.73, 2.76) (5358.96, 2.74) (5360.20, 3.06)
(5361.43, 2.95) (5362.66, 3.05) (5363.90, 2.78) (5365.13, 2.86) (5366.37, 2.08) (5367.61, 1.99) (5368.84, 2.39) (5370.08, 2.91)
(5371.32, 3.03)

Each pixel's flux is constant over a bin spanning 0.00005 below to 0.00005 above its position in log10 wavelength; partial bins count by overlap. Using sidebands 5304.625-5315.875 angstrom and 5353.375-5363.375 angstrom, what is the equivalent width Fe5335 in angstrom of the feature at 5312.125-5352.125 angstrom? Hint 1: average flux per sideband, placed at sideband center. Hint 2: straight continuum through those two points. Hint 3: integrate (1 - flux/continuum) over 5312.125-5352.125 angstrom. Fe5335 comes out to 0.9 angstrom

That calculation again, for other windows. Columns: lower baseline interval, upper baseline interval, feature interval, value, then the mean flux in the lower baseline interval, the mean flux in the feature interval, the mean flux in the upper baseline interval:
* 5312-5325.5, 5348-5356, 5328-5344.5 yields 0.15 angstrom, 2.57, 2.58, 2.64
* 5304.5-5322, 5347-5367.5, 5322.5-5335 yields -0.79 angstrom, 2.49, 2.72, 2.69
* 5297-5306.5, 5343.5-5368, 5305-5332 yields 1.45 angstrom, 2.74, 2.57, 2.67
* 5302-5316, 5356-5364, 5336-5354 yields 2.18 angstrom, 2.48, 2.44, 2.89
